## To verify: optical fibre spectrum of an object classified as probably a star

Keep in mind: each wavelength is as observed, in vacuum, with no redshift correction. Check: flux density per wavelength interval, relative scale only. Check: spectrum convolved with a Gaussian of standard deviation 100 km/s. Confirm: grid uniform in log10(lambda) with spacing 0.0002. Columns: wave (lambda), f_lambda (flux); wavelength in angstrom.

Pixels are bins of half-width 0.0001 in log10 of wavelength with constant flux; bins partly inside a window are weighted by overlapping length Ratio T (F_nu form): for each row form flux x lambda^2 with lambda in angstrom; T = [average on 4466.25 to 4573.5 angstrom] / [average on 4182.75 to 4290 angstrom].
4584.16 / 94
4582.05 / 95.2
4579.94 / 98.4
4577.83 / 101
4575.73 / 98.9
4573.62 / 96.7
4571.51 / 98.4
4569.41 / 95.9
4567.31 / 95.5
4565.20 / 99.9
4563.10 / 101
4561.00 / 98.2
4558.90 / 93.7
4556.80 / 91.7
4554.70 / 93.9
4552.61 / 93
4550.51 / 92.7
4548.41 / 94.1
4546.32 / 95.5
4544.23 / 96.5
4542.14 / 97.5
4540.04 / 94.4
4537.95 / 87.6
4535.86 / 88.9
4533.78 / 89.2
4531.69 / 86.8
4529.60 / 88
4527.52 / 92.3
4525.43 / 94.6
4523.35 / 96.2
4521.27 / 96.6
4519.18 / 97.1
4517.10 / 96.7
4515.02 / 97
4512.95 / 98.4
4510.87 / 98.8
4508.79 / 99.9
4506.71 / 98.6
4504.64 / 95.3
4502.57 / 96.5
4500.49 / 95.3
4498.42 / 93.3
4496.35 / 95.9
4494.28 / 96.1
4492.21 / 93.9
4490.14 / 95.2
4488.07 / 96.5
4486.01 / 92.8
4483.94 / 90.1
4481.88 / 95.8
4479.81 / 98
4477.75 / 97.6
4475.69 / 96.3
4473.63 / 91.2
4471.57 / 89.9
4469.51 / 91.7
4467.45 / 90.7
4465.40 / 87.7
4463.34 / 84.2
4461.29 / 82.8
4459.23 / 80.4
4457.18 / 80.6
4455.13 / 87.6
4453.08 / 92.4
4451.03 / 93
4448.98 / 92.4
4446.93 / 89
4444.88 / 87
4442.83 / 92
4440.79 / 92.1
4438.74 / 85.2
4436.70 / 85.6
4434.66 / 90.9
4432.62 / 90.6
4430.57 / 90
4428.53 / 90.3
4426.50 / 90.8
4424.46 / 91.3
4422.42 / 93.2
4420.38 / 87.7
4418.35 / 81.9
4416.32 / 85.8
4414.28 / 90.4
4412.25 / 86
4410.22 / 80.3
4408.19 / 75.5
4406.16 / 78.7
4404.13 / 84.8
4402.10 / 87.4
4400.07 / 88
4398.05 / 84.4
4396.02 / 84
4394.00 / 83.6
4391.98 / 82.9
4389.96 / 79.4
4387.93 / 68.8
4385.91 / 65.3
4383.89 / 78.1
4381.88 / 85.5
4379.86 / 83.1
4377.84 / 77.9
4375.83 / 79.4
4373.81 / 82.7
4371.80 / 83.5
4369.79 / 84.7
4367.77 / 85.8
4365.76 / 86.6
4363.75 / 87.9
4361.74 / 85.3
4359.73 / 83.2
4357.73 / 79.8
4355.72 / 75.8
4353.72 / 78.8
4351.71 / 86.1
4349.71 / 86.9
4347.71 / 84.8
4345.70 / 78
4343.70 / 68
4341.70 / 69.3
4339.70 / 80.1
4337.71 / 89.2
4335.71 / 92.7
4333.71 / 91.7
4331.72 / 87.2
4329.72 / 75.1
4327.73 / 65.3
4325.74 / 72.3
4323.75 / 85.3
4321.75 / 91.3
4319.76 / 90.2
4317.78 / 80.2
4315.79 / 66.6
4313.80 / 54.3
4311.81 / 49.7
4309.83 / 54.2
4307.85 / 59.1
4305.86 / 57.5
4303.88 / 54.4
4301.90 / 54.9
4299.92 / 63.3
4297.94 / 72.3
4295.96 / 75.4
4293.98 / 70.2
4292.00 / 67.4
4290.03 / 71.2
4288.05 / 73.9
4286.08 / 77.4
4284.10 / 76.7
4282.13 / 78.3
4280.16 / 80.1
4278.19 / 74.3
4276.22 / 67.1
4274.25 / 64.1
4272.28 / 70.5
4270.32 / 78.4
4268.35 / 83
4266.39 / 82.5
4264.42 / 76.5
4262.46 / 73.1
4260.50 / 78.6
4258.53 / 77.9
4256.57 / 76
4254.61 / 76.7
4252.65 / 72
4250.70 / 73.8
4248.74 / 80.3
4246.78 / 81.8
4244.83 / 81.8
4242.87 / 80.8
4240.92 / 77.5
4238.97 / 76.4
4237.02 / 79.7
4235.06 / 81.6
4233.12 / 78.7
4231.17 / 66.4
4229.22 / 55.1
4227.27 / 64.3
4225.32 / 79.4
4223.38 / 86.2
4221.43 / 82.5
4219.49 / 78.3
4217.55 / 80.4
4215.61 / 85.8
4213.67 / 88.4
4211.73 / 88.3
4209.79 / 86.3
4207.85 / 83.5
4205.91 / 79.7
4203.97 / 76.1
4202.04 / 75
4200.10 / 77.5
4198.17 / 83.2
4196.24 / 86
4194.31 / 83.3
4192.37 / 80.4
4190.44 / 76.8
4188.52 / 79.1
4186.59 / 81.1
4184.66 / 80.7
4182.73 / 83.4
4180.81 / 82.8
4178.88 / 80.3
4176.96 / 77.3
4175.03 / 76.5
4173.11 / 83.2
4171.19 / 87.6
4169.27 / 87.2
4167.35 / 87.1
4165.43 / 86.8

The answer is 1.38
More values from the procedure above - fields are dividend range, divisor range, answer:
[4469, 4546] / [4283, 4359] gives 1.39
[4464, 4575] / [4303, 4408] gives 1.30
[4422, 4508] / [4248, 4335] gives 1.36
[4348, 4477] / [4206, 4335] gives 1.22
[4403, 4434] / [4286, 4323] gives 1.35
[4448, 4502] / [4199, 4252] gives 1.31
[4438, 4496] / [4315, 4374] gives 1.17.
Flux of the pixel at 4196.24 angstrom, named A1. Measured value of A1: 86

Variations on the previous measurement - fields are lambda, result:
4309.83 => 54.2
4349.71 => 86.9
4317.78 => 80.2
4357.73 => 79.8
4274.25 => 64.1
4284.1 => 76.7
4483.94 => 90.1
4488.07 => 96.5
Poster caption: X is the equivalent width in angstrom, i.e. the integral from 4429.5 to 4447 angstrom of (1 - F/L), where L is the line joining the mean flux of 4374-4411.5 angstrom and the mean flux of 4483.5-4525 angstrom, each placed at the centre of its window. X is -0.5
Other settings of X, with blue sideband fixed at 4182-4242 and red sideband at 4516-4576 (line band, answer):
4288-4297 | 1.26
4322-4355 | 1.63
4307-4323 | 2.95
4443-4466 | 0.80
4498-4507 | -0.31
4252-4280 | 2.25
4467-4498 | -0.87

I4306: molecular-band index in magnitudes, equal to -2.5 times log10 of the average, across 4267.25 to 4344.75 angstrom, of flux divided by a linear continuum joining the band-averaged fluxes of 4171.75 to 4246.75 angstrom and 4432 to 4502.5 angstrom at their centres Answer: 0.16 mag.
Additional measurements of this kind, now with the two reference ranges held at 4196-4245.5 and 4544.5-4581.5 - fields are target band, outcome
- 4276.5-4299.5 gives 0.12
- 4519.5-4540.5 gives 0.04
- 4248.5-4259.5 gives 0.07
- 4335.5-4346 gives 0.09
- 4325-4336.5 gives 0.05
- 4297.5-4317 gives 0.39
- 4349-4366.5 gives 0.03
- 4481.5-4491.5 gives -0.02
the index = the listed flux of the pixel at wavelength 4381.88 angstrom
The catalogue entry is 85.5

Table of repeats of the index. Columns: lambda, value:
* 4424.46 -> 91.3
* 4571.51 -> 98.4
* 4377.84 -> 77.9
